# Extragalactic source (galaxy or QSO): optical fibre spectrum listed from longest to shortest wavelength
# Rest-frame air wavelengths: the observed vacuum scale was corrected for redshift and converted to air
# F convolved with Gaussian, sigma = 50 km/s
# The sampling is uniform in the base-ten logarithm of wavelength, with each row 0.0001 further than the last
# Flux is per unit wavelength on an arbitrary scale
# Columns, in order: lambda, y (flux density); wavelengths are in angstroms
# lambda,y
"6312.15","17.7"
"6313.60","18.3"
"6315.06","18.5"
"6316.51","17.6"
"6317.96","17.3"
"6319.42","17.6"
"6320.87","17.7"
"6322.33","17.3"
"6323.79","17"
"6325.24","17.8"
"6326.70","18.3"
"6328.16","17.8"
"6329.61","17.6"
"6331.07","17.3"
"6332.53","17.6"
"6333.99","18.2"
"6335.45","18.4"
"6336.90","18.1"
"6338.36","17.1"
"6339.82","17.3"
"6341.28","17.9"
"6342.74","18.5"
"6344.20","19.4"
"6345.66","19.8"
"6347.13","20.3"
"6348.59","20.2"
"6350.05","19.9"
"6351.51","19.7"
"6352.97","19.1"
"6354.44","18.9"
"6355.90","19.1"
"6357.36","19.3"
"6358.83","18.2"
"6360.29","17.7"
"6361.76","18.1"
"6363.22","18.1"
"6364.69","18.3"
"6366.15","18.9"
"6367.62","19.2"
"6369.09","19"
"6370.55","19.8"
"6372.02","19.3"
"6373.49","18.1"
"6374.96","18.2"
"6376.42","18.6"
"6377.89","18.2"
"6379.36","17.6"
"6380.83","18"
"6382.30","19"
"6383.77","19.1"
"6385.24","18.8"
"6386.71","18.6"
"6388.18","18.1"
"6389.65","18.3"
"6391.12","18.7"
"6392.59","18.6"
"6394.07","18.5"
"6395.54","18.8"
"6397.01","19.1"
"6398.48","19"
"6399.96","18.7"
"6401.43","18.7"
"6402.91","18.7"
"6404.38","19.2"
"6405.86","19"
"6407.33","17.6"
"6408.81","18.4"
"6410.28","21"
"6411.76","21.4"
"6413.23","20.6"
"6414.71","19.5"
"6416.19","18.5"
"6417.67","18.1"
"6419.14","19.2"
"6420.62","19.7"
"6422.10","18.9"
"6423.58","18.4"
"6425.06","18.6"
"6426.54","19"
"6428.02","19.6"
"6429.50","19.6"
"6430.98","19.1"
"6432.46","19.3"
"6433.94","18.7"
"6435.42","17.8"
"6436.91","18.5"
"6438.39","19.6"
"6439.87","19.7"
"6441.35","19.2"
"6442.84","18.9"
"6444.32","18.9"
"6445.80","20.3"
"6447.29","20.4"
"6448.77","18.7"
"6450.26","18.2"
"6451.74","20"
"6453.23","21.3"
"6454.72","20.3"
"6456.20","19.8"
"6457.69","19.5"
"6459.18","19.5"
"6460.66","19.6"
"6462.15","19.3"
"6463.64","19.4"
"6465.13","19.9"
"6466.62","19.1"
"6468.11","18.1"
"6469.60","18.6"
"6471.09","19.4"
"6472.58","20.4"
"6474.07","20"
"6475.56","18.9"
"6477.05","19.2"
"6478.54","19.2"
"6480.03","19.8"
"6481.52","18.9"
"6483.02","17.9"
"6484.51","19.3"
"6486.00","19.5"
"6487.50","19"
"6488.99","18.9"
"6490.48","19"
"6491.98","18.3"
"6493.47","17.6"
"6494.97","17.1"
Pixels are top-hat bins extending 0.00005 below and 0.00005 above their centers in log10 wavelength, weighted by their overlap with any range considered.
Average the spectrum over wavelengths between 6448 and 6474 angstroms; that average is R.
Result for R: 19.5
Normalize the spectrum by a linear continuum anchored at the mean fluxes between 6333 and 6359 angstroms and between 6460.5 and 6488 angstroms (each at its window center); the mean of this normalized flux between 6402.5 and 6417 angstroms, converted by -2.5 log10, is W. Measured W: -0.020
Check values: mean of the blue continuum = 18.9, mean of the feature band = 19.4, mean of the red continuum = 19.2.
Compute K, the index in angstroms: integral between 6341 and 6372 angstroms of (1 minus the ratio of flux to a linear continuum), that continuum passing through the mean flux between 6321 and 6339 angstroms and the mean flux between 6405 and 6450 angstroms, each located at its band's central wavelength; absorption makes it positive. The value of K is -1.6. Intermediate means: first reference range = 17.7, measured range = 19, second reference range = 19.2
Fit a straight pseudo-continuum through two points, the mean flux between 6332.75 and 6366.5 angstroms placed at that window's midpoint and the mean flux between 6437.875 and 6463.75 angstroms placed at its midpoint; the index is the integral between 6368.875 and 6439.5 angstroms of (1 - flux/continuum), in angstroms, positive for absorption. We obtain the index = 1.1 angstroms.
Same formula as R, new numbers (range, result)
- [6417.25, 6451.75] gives 19.1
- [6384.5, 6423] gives 19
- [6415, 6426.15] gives 18.8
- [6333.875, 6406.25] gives 18.7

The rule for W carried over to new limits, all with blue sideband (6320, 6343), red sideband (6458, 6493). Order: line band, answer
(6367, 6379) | -0.04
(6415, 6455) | -0.02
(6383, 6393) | -0.02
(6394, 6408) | -0.02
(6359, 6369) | -0.02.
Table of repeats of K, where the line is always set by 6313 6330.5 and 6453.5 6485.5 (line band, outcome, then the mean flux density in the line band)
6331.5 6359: -1.2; 18.8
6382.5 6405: -0.2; 18.7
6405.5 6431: -0.6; 19.2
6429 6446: -0.1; 19.1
